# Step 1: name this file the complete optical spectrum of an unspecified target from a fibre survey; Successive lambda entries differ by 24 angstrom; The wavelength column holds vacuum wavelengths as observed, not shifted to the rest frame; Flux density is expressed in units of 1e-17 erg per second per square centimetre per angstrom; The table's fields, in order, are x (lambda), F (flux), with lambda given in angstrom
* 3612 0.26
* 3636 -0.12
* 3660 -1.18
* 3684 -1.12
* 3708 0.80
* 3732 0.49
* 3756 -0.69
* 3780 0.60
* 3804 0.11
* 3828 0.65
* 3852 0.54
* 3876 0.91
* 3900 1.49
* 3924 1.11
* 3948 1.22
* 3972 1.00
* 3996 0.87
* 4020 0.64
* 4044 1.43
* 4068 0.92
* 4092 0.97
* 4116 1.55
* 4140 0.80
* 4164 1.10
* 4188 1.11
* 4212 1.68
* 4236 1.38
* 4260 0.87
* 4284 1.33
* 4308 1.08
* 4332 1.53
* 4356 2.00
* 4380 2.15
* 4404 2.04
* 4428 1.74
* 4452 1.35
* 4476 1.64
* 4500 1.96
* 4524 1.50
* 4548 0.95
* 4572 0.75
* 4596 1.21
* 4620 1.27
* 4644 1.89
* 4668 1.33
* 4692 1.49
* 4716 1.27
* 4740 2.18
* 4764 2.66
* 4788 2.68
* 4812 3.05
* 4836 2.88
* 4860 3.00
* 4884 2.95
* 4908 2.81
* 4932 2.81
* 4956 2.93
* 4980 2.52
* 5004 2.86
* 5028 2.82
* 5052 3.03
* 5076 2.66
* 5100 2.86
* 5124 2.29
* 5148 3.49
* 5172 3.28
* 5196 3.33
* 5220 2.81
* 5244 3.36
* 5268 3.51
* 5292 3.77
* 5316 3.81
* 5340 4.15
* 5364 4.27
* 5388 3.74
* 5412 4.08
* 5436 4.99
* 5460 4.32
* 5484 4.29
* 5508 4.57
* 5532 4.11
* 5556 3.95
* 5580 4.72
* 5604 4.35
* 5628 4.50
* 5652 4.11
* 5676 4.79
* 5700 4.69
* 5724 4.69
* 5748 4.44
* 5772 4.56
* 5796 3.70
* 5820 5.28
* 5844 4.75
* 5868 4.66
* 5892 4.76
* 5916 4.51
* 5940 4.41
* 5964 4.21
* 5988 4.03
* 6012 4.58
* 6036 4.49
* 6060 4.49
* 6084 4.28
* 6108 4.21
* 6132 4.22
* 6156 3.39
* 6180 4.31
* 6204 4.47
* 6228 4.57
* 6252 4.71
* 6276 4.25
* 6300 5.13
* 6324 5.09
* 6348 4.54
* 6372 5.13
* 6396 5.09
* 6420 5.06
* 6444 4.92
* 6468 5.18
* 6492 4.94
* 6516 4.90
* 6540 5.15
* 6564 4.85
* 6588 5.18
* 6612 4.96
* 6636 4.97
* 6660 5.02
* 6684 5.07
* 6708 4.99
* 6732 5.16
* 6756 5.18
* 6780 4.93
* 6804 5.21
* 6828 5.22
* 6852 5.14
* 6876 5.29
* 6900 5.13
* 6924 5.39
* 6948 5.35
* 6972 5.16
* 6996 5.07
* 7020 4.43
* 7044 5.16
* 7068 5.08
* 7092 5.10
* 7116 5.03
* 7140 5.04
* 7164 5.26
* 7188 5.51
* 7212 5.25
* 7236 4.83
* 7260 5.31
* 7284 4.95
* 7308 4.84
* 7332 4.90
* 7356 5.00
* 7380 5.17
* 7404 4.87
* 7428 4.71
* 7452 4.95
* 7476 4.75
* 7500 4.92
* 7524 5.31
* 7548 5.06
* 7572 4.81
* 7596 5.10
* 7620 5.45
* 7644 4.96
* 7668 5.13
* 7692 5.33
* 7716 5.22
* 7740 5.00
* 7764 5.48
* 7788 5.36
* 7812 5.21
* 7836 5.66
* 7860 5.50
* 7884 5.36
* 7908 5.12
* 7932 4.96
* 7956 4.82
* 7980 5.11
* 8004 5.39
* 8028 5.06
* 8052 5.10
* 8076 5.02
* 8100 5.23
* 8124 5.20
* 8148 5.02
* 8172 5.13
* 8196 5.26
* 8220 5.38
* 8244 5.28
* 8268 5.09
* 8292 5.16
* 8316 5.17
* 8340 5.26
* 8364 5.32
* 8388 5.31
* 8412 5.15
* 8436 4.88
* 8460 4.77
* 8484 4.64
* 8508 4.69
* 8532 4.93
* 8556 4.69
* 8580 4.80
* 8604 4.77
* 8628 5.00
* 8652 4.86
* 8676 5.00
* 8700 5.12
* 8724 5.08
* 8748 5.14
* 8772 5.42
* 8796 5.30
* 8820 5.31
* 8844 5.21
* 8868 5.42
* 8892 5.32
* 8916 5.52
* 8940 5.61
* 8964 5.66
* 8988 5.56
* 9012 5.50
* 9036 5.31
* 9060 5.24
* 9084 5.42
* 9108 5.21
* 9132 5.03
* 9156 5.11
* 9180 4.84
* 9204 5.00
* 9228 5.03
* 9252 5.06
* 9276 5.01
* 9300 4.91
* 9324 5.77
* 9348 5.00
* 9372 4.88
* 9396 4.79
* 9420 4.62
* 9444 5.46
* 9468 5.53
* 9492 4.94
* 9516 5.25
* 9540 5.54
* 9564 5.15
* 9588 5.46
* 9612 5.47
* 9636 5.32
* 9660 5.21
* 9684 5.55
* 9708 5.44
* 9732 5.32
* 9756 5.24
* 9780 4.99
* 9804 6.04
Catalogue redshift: 0.19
